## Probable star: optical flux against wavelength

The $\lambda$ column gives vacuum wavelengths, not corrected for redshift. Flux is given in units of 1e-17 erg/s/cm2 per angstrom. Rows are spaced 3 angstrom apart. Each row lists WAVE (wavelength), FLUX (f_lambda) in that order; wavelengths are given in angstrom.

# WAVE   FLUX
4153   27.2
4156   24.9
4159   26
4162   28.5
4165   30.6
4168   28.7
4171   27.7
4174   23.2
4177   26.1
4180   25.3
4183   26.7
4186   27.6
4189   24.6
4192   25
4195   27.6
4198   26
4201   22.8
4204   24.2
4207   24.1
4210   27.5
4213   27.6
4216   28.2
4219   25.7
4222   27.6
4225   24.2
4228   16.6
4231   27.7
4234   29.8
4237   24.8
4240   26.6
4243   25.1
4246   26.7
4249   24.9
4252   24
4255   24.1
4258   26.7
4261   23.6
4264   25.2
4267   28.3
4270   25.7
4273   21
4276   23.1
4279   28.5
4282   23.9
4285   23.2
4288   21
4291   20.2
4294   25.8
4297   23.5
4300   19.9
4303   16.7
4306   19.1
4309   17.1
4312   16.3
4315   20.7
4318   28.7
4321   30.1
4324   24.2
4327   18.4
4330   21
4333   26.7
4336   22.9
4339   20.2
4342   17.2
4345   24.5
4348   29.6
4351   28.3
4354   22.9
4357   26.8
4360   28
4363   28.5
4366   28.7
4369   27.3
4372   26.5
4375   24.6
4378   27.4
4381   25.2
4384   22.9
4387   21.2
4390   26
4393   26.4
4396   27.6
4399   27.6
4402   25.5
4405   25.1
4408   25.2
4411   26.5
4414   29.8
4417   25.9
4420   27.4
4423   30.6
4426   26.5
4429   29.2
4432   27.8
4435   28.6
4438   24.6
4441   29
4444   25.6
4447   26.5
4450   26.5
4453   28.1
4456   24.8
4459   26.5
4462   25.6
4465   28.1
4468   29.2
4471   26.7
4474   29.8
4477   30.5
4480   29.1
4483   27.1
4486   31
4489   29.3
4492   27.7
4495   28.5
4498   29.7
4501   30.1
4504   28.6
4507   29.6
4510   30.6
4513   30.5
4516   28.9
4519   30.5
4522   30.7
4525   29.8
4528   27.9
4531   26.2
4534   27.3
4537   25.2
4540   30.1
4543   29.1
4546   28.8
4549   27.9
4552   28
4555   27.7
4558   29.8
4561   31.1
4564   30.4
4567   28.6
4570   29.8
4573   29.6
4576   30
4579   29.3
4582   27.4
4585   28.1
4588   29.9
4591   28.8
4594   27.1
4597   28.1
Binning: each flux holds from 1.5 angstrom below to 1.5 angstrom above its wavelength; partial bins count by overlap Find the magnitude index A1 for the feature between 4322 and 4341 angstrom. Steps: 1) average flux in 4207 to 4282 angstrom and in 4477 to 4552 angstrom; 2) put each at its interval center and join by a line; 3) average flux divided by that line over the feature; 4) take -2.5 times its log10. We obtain 0.19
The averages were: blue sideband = 25.5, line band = 22.3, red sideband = 28.9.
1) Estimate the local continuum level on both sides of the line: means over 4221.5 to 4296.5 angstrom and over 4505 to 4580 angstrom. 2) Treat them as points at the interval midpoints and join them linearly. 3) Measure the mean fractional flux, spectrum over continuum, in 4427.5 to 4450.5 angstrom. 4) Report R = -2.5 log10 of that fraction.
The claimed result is 0.01 mag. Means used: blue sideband 24.7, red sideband 29.1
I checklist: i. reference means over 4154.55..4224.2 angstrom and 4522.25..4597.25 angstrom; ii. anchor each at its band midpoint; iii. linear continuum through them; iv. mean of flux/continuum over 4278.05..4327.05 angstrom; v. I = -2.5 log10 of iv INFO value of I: 0.21 mag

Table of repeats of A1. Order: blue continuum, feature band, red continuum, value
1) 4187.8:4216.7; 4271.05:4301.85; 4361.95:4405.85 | 0.13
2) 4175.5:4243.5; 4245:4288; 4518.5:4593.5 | 0.06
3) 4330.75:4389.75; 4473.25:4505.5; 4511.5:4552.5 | -0.05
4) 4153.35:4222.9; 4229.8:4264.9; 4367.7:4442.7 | 0.03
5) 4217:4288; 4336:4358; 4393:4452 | 0.09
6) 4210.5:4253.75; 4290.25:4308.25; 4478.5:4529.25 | 0.27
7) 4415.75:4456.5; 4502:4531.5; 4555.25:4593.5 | -0.04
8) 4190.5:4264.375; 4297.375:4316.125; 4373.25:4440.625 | 0.36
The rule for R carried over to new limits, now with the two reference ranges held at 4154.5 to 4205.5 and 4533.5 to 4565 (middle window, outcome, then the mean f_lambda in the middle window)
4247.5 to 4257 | 0.09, 24.5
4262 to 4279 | 0.08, 25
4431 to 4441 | 0.03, 27.3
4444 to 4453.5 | 0.05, 26.7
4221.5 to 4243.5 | 0.06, 25.2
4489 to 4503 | -0.03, 29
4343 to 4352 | 0.02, 26.9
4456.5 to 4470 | 0.04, 27.1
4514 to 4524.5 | -0.06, 30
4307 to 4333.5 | 0.21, 22.4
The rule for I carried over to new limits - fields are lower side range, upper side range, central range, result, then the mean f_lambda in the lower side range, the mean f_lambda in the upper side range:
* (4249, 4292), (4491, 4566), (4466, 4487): -0.04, 24.2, 29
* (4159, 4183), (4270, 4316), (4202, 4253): -0.05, 27.1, 21.5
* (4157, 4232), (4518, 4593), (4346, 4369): -0.01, 26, 28.9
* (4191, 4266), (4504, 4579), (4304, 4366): 0.13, 25.5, 29.1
